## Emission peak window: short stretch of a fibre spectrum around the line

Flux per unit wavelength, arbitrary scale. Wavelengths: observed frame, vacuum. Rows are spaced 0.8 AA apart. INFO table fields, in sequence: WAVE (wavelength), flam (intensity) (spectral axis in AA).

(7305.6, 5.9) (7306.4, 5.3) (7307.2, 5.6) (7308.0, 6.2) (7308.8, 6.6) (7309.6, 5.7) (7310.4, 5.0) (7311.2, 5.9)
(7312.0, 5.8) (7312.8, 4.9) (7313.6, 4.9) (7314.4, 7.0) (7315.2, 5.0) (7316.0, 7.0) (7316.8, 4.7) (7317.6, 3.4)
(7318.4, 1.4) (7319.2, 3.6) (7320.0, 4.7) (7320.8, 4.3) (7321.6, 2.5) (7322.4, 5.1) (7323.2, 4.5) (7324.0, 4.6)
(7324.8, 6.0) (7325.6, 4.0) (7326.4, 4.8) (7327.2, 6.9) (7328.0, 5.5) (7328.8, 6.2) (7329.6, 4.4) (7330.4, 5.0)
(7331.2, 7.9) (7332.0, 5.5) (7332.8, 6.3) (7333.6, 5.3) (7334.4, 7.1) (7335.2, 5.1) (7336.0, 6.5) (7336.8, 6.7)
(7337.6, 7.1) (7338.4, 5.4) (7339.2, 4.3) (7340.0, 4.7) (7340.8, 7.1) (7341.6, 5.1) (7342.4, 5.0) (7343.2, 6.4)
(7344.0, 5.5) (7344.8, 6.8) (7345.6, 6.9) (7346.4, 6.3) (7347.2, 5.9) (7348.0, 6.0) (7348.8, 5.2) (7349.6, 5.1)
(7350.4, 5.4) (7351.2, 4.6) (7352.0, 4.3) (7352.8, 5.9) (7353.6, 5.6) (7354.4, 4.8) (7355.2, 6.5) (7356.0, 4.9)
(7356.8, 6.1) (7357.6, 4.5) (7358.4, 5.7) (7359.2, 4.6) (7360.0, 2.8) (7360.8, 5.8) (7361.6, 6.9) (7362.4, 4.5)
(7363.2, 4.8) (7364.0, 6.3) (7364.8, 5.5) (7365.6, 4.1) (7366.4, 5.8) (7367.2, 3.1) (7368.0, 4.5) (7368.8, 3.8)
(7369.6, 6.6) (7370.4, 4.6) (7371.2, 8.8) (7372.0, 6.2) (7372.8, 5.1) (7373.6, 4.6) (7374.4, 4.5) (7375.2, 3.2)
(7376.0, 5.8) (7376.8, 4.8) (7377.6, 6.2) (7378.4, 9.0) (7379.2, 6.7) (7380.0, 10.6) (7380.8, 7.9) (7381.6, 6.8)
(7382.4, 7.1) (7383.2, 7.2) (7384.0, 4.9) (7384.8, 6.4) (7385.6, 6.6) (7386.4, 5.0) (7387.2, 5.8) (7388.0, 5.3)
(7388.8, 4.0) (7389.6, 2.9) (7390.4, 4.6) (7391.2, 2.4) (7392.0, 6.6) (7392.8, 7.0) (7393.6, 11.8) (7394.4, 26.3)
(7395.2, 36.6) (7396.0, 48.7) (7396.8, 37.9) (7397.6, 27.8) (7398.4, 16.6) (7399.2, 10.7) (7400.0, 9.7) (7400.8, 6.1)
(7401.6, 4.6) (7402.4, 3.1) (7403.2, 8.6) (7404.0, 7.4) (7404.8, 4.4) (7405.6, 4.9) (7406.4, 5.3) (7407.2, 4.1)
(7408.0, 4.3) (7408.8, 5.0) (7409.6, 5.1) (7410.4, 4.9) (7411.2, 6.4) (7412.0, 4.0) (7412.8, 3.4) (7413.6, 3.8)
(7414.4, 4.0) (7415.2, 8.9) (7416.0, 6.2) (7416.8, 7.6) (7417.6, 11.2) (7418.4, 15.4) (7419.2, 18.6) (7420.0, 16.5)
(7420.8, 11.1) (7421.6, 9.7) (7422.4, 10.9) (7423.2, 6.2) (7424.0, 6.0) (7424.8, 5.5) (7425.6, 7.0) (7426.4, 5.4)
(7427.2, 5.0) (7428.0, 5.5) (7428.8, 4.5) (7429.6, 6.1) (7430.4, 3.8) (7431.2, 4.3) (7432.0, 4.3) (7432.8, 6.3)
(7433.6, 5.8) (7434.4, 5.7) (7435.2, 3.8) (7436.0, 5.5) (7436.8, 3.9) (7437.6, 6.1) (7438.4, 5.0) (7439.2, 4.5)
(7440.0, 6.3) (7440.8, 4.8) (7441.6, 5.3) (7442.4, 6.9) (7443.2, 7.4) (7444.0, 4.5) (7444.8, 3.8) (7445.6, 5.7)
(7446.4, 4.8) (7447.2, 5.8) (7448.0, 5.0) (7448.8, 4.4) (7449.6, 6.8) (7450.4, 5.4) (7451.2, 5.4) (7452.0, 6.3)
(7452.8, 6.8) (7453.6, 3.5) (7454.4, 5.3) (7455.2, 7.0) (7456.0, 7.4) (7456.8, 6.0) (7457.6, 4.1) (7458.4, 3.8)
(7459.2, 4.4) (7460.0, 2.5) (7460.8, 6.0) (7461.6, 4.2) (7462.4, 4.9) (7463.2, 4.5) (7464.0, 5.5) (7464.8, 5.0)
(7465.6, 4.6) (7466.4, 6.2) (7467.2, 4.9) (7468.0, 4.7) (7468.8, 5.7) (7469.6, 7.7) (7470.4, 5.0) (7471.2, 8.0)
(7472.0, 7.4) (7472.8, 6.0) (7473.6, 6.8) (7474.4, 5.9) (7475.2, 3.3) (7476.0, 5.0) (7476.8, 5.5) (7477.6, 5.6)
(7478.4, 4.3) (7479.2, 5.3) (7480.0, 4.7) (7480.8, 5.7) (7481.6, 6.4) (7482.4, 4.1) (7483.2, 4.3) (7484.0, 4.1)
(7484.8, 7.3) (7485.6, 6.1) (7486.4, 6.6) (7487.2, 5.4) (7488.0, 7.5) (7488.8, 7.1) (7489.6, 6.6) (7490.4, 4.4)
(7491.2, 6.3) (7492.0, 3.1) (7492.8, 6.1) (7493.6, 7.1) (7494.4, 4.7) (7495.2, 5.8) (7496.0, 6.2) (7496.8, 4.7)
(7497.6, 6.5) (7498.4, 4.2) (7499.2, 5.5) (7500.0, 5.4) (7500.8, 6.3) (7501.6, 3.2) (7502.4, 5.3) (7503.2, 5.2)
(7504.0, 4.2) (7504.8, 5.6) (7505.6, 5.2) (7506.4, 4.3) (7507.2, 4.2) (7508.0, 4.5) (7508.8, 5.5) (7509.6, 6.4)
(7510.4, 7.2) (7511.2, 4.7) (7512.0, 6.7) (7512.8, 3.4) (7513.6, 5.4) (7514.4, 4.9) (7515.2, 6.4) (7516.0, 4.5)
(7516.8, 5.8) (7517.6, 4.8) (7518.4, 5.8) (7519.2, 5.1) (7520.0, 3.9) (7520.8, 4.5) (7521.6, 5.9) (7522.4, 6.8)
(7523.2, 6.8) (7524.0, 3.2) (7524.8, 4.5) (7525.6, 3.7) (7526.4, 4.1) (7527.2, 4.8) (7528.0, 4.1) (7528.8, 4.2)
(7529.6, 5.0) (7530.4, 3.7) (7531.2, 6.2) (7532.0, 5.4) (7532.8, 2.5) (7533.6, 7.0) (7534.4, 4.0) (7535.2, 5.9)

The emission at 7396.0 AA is H-alpha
